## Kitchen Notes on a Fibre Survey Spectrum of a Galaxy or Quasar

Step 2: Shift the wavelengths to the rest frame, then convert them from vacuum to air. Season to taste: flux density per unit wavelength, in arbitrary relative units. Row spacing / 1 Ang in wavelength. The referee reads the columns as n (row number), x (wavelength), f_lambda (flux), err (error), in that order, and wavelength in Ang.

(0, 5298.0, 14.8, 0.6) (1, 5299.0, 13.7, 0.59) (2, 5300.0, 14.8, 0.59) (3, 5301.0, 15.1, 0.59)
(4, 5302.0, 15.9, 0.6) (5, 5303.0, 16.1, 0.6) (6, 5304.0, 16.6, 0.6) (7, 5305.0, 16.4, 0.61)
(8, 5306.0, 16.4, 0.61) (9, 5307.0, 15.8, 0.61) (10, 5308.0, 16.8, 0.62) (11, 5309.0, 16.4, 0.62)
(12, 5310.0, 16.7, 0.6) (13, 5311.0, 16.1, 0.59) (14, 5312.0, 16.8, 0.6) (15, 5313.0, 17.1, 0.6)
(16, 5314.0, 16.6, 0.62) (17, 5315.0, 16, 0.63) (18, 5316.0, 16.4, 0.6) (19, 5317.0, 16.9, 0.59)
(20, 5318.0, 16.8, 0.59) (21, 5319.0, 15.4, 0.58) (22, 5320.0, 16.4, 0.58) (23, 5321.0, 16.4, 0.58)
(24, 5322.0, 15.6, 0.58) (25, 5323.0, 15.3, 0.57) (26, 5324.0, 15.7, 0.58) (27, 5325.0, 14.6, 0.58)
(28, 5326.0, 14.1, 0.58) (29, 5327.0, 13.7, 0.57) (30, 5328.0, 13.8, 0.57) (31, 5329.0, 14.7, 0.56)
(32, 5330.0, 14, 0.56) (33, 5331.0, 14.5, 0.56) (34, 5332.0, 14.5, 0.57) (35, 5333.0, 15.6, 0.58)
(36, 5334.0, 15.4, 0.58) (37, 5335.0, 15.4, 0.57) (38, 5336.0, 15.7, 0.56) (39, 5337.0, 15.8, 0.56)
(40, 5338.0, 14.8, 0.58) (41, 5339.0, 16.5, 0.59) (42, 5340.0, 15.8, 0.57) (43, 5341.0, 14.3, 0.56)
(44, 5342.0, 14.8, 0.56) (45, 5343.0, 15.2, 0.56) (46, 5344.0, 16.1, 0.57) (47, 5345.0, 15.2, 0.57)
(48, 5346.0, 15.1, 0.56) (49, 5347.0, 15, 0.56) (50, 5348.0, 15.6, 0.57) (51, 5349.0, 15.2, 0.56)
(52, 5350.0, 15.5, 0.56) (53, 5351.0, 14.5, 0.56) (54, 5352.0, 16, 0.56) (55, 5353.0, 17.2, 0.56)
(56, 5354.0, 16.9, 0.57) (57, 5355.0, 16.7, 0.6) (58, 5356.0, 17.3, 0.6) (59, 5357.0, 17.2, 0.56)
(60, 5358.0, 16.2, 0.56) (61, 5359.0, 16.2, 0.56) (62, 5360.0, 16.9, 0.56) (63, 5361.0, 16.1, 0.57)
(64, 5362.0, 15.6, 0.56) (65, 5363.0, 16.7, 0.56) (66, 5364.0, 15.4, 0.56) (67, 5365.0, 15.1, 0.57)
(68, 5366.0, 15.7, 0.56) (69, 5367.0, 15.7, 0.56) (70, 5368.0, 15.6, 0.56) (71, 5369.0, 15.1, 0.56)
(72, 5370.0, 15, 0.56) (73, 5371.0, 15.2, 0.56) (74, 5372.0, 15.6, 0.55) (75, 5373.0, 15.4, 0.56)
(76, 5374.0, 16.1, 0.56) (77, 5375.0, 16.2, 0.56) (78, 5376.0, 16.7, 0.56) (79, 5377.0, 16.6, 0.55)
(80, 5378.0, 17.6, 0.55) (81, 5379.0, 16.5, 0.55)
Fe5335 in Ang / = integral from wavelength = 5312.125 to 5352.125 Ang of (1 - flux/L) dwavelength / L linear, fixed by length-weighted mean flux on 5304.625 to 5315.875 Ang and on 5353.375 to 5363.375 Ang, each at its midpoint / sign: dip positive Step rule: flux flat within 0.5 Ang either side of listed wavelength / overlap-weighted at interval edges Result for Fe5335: 2.7 Ang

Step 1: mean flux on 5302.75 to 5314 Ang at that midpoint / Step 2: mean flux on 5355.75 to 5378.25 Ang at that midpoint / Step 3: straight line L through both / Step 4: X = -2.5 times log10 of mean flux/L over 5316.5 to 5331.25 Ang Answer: 0.08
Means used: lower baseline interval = 16.5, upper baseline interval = 16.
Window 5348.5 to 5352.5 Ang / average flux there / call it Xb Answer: 15.3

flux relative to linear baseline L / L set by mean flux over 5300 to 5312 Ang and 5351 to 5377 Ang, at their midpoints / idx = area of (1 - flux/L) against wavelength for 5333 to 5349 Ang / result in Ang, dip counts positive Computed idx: 0.7 Ang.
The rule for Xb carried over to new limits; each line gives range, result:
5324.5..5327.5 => 14.1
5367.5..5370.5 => 15.2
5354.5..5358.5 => 16.9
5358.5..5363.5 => 16.3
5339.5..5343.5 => 15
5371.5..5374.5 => 15.7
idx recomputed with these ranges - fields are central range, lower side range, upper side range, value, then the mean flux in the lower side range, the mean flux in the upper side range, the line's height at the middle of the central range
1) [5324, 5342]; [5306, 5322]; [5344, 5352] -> 1.0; 16.4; 15.3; 15.8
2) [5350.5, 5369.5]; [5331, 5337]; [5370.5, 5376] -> -0.6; 15.3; 15.8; 15.6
